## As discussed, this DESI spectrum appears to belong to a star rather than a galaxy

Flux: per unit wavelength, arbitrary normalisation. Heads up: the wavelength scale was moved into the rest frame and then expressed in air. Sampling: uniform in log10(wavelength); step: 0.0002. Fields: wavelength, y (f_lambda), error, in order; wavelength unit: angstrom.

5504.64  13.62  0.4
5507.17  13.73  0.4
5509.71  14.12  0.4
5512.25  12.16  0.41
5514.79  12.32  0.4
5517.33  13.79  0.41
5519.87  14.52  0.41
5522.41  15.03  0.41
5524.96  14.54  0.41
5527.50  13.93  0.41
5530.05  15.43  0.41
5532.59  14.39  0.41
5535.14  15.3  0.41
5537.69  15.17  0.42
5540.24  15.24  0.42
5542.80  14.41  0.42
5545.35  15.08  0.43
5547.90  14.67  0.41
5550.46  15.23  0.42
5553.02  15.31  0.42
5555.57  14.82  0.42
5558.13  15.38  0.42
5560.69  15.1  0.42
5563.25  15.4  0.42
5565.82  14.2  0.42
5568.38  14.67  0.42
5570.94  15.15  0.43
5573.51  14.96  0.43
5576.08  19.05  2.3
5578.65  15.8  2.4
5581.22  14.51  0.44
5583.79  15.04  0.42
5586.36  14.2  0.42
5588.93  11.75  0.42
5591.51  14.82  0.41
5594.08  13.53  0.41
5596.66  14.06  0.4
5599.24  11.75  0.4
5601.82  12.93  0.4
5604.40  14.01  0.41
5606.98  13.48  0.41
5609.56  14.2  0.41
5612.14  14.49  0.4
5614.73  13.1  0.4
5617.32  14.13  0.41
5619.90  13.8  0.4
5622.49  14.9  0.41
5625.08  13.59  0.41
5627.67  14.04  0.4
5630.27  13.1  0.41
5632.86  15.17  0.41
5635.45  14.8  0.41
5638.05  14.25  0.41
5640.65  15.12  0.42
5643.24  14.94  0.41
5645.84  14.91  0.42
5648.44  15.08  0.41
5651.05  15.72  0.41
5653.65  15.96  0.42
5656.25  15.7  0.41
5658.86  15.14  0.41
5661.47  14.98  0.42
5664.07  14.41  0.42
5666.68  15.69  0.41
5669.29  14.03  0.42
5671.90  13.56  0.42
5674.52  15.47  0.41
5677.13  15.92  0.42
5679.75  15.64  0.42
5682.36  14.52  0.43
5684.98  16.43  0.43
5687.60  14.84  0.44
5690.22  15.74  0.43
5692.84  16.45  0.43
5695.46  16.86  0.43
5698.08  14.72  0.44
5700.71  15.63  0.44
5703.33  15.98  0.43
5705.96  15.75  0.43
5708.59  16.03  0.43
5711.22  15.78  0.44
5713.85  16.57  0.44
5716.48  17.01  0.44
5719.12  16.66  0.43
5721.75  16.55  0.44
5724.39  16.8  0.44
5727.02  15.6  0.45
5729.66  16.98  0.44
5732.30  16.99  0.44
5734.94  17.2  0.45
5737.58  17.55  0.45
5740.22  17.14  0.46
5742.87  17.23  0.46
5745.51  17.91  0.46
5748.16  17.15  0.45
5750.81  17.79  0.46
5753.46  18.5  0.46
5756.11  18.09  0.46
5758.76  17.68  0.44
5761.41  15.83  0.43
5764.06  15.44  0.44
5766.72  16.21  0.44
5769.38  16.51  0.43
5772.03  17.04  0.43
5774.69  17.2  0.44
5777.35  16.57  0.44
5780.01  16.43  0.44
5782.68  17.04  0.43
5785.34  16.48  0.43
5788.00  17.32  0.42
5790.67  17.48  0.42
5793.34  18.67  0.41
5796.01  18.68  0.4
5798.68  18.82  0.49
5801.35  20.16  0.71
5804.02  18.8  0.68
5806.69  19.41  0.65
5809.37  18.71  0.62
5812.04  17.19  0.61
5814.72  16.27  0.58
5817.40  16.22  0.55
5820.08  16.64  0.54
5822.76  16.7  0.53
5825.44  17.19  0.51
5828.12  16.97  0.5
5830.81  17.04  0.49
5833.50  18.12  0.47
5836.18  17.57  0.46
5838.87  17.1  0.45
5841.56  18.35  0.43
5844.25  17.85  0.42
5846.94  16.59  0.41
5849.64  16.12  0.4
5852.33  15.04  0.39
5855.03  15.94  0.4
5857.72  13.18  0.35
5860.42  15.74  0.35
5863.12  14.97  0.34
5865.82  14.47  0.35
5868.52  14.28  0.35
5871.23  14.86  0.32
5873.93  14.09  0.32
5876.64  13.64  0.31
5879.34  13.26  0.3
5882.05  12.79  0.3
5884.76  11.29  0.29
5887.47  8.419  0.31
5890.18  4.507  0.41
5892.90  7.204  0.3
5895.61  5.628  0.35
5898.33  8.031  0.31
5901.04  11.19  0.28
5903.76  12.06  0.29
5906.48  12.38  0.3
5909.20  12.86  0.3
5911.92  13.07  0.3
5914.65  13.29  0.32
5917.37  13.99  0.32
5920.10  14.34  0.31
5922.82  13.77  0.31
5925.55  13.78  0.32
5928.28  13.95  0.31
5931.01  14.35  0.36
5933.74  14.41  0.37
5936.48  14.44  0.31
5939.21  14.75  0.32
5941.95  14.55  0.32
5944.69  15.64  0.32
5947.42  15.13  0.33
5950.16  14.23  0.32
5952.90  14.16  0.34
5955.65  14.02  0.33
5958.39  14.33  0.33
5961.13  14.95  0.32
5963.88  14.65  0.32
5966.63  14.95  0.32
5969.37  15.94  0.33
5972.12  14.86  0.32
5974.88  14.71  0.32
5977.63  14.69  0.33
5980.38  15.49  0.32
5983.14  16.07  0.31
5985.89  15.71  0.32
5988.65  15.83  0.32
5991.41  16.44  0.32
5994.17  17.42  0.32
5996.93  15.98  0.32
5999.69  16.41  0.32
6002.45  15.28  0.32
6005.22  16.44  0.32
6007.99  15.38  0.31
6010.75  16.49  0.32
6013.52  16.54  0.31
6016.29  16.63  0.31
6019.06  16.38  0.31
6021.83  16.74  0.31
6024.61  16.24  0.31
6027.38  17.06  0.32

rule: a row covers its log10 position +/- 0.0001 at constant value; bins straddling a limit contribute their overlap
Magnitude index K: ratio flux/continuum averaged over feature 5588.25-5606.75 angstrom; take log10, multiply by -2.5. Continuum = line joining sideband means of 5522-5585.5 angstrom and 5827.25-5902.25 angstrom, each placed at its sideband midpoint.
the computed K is 0.12 mag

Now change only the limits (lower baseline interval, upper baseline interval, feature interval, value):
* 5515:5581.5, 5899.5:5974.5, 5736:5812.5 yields -0.21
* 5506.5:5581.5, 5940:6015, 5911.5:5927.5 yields 0.12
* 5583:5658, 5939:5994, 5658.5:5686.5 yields -0.05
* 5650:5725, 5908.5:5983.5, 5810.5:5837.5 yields -0.13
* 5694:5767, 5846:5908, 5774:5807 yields -0.20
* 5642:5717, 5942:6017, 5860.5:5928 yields 0.27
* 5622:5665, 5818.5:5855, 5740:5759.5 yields -0.11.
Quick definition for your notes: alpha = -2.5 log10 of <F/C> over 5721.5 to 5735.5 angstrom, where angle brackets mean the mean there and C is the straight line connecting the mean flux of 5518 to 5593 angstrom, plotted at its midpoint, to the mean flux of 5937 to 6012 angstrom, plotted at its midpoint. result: -0.11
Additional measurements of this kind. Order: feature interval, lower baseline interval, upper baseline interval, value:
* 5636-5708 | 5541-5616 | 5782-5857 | 0.02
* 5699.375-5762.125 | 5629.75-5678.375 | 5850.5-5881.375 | -0.14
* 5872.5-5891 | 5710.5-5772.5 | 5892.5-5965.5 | 0.24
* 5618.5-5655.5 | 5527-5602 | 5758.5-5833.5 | 0.06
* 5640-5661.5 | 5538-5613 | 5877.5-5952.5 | -0.09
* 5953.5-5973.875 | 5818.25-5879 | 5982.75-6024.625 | 0.10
